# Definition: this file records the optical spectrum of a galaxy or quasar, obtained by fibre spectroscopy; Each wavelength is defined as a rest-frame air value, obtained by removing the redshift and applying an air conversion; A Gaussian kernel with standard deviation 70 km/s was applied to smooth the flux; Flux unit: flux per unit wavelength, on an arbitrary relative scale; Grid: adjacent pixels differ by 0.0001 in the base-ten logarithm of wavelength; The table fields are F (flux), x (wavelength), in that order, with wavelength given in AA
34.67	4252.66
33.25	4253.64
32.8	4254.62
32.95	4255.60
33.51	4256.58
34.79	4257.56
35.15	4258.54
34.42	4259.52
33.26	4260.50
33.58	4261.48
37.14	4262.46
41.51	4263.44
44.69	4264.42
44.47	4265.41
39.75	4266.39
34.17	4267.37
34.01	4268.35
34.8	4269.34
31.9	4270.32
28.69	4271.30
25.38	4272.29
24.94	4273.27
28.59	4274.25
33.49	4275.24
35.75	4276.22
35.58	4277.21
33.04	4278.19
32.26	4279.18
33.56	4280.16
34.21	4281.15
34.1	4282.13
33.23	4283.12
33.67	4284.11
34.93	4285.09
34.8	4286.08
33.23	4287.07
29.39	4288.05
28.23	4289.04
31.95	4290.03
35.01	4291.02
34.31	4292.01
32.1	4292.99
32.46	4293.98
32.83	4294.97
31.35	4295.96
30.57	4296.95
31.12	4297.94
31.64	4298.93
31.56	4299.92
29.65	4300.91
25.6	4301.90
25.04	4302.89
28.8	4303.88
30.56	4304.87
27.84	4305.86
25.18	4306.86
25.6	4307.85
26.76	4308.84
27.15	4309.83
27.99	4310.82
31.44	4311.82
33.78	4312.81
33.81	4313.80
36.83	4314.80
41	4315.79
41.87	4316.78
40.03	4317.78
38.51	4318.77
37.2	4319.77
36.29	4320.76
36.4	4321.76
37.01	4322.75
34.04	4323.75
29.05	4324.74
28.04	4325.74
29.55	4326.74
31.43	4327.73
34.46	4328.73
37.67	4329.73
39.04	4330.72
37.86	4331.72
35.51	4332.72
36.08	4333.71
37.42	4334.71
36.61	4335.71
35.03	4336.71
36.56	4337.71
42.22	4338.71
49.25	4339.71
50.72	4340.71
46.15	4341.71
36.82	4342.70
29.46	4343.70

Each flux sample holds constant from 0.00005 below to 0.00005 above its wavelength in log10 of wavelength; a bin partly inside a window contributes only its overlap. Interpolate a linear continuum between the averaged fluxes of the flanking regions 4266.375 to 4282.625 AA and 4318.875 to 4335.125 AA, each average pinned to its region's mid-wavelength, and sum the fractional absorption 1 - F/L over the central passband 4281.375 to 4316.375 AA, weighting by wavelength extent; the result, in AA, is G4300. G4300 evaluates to 2.3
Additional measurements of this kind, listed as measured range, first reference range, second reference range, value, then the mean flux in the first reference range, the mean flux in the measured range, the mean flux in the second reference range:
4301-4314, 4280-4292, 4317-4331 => 2.21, 33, 28.4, 35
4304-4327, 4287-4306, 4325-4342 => 0.97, 30.7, 32.8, 37.6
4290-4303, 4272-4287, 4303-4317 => 0.20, 32.6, 31.2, 31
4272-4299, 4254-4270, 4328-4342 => 3.62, 36.2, 32.3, 39.4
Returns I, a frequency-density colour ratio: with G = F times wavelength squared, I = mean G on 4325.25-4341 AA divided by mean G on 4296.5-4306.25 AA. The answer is 1.29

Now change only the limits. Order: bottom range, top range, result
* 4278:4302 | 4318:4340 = 1.14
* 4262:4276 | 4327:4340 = 1.11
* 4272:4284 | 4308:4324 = 1.10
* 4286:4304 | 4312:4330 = 1.15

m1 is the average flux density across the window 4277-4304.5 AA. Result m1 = 31.9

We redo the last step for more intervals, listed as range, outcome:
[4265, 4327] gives 32.5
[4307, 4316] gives 31.1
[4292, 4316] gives 30.4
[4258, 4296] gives 33.8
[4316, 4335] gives 35.7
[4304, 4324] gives 33.4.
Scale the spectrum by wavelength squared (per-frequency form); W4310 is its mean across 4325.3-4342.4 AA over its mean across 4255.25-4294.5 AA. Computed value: 1.2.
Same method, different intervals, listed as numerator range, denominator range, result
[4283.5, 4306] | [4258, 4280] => 0.92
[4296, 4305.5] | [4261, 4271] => 0.80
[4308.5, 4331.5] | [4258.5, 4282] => 1.03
